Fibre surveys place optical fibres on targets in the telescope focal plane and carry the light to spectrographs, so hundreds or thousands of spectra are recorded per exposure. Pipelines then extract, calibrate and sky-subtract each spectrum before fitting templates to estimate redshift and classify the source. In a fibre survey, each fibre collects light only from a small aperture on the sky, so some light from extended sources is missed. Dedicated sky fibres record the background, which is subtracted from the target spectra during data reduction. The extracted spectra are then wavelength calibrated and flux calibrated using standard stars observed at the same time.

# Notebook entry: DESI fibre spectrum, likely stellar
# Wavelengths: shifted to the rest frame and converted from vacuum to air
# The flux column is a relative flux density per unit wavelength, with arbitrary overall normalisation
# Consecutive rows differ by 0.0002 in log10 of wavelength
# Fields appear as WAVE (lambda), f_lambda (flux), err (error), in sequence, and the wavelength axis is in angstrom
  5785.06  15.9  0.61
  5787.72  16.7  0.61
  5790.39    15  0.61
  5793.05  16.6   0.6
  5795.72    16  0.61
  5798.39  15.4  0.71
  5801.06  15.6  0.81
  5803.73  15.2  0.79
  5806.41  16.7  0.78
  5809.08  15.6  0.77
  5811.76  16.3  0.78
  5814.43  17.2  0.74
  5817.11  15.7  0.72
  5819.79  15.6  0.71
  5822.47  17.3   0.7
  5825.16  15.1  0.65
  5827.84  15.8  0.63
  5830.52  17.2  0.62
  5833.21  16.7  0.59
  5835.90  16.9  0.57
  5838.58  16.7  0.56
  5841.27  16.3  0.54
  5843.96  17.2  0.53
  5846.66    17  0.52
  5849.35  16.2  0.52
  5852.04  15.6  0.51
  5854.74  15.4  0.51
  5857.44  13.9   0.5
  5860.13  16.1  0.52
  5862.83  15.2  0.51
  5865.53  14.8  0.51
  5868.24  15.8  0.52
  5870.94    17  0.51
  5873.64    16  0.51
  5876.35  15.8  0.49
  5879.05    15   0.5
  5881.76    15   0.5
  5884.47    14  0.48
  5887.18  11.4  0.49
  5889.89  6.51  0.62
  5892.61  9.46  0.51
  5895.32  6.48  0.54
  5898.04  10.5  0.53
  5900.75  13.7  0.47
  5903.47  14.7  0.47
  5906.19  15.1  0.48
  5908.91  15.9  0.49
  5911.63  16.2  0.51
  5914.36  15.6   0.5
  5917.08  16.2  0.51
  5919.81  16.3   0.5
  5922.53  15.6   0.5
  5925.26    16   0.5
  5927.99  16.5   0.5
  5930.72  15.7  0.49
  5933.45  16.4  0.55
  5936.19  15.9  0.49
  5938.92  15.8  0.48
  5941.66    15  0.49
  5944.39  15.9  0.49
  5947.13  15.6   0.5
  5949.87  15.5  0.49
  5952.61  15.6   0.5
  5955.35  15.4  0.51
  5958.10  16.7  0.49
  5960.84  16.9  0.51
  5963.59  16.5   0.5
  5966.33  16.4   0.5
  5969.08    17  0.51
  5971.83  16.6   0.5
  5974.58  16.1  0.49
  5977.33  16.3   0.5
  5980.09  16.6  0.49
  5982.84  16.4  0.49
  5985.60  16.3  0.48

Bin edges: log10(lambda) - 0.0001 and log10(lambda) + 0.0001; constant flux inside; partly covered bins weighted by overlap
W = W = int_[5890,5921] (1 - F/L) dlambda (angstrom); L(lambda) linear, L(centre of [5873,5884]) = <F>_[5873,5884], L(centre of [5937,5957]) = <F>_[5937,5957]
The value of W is 4.1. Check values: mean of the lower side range 15.3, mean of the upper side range 15.6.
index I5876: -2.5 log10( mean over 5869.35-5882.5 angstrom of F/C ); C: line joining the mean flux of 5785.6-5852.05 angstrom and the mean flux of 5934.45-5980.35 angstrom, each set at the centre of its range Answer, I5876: 0.03 mag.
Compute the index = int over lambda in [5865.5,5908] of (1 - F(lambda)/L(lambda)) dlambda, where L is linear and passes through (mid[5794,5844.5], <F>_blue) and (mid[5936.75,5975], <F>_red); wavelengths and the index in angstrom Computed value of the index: 7.8 angstrom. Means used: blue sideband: 16.2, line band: 13.2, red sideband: 16.1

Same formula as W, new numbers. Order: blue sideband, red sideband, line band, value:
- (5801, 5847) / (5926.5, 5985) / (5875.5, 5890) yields 2.5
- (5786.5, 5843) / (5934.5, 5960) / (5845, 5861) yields 0.3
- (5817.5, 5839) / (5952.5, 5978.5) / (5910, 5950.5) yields 1.2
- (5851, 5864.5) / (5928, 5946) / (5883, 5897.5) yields 5.4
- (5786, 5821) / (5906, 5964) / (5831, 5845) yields -0.7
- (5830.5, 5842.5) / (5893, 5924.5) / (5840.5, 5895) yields 4.0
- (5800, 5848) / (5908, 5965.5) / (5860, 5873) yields 0.4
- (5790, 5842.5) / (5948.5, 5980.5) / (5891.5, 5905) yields 4.3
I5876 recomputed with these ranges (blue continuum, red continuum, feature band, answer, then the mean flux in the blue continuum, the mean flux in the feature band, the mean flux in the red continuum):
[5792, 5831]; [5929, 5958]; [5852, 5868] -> 0.05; 16.1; 15.2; 15.7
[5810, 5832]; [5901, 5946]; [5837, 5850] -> -0.04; 16.3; 16.7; 15.7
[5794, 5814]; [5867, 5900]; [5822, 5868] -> -0.13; 15.9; 16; 12.8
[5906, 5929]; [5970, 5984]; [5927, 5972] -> 0.01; 16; 16.1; 16.4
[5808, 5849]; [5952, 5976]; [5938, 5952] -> 0.06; 16.4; 15.6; 16.4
